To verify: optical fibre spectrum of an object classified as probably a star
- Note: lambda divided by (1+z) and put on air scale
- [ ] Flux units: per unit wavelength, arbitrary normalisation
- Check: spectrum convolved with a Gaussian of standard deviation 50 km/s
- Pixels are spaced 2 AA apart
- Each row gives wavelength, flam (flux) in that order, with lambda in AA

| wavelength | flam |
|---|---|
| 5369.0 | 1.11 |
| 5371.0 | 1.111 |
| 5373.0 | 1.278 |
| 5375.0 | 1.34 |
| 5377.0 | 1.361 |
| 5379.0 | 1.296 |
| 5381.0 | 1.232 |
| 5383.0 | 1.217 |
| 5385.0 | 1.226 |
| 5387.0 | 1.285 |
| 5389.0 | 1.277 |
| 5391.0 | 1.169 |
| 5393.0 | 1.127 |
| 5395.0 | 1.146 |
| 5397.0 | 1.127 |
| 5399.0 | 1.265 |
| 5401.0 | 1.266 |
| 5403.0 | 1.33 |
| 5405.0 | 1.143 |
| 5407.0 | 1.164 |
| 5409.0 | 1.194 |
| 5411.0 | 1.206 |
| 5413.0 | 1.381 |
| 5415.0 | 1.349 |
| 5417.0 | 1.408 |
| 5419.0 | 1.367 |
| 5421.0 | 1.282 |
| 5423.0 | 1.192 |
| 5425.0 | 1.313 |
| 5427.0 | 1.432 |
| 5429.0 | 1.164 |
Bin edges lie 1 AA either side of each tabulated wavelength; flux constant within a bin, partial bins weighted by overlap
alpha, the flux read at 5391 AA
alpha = 1.169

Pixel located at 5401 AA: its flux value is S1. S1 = 1.266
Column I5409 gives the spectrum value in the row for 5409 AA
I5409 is 1.194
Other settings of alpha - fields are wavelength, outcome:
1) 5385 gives 1.226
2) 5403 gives 1.33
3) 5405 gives 1.143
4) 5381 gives 1.232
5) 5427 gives 1.432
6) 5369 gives 1.11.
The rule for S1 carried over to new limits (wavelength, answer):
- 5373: 1.278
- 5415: 1.349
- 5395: 1.146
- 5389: 1.277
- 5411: 1.206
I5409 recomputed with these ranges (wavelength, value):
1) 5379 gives 1.296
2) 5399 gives 1.265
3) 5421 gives 1.282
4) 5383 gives 1.217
